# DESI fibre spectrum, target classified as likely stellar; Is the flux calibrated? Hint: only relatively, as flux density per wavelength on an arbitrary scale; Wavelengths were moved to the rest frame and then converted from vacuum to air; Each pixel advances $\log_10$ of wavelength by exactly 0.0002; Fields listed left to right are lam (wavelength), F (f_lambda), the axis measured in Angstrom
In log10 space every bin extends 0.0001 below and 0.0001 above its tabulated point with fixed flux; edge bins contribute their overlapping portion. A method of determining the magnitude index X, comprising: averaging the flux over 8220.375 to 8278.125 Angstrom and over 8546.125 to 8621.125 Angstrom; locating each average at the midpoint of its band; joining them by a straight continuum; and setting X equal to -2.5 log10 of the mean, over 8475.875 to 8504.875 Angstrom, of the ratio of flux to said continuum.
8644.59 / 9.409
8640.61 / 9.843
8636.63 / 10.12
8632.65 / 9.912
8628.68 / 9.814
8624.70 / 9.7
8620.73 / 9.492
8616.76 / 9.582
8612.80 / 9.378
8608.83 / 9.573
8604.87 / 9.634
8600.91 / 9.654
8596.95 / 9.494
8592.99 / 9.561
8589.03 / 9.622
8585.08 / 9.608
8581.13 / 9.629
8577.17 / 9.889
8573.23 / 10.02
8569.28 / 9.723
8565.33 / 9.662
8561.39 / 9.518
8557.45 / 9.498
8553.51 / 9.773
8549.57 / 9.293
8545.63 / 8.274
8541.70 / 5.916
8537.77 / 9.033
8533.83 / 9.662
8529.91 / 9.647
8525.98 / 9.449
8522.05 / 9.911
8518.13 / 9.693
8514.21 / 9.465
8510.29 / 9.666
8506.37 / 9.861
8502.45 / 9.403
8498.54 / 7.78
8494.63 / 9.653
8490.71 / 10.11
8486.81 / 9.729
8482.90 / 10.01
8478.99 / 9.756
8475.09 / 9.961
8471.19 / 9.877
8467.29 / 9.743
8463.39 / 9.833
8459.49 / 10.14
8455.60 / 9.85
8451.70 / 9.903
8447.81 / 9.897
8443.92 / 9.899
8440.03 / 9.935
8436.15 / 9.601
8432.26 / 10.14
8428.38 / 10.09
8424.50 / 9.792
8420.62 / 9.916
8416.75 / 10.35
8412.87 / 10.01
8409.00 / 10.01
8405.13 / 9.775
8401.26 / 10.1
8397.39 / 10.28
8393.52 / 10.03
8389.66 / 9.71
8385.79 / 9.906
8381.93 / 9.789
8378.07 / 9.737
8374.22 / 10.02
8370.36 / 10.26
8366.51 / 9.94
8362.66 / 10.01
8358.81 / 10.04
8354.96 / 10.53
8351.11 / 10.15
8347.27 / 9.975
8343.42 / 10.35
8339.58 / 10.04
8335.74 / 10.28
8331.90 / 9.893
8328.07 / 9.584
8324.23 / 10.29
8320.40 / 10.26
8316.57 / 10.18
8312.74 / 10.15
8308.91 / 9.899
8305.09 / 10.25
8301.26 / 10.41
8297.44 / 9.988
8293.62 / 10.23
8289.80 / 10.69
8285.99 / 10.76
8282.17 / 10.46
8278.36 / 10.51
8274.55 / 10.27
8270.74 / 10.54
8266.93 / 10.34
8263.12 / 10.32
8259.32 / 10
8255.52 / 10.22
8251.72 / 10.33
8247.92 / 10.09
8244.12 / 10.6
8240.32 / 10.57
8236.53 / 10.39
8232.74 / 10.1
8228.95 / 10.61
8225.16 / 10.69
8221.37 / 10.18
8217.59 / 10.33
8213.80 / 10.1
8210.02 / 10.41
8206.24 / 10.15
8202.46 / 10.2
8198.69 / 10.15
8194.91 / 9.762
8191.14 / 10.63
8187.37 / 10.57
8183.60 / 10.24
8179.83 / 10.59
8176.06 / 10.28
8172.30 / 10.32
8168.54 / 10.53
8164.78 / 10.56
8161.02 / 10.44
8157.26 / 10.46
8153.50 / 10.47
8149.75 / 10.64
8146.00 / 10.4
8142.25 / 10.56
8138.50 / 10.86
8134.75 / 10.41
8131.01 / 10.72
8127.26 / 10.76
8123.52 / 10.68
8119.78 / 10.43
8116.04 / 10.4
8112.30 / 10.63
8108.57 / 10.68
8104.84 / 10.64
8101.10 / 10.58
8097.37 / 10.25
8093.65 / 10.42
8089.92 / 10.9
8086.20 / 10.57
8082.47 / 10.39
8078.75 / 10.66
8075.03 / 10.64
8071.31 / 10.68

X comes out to 0.03 mag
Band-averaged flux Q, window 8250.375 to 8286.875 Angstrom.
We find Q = 10.4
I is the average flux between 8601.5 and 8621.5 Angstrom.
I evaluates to 9.55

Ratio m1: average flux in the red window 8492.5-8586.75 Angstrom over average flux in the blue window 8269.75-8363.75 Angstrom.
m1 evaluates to 0.91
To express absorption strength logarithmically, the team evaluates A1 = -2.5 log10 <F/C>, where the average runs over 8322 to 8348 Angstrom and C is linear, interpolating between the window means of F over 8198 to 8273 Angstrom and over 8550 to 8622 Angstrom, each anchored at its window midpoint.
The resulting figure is 0.01 mag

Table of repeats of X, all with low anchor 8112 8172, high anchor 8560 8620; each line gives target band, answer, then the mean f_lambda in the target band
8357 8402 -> 0.009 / 9.98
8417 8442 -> 0.002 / 9.94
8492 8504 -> 0.096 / 8.99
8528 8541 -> 0.074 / 9.1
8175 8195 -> 0.007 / 10.4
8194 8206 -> 0.038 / 10.1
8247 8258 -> 0.012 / 10.2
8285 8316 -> -0.006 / 10.3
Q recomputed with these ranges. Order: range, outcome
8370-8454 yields 9.95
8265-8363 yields 10.2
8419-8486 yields 9.9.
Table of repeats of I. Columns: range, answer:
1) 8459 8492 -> 9.89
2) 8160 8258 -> 10.3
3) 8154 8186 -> 10.4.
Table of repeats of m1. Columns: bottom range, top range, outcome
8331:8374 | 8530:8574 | 0.90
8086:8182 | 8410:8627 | 0.91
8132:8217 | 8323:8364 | 0.97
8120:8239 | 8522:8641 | 0.91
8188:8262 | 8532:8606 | 0.91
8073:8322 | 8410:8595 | 0.92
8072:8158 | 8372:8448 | 0.94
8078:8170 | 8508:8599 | 0.89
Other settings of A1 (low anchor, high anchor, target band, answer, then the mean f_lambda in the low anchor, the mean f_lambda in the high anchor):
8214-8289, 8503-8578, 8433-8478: -0.02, 10.4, 9.36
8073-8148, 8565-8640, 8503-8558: 0.07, 10.6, 9.69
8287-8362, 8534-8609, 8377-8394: 0.02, 10.2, 9.34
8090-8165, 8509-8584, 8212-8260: -0.01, 10.6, 9.35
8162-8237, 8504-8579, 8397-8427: -0.03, 10.3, 9.37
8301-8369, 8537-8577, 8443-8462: -0.04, 10.1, 9.11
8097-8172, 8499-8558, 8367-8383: -0.03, 10.6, 9.19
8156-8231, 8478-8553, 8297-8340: -0.02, 10.4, 9.28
